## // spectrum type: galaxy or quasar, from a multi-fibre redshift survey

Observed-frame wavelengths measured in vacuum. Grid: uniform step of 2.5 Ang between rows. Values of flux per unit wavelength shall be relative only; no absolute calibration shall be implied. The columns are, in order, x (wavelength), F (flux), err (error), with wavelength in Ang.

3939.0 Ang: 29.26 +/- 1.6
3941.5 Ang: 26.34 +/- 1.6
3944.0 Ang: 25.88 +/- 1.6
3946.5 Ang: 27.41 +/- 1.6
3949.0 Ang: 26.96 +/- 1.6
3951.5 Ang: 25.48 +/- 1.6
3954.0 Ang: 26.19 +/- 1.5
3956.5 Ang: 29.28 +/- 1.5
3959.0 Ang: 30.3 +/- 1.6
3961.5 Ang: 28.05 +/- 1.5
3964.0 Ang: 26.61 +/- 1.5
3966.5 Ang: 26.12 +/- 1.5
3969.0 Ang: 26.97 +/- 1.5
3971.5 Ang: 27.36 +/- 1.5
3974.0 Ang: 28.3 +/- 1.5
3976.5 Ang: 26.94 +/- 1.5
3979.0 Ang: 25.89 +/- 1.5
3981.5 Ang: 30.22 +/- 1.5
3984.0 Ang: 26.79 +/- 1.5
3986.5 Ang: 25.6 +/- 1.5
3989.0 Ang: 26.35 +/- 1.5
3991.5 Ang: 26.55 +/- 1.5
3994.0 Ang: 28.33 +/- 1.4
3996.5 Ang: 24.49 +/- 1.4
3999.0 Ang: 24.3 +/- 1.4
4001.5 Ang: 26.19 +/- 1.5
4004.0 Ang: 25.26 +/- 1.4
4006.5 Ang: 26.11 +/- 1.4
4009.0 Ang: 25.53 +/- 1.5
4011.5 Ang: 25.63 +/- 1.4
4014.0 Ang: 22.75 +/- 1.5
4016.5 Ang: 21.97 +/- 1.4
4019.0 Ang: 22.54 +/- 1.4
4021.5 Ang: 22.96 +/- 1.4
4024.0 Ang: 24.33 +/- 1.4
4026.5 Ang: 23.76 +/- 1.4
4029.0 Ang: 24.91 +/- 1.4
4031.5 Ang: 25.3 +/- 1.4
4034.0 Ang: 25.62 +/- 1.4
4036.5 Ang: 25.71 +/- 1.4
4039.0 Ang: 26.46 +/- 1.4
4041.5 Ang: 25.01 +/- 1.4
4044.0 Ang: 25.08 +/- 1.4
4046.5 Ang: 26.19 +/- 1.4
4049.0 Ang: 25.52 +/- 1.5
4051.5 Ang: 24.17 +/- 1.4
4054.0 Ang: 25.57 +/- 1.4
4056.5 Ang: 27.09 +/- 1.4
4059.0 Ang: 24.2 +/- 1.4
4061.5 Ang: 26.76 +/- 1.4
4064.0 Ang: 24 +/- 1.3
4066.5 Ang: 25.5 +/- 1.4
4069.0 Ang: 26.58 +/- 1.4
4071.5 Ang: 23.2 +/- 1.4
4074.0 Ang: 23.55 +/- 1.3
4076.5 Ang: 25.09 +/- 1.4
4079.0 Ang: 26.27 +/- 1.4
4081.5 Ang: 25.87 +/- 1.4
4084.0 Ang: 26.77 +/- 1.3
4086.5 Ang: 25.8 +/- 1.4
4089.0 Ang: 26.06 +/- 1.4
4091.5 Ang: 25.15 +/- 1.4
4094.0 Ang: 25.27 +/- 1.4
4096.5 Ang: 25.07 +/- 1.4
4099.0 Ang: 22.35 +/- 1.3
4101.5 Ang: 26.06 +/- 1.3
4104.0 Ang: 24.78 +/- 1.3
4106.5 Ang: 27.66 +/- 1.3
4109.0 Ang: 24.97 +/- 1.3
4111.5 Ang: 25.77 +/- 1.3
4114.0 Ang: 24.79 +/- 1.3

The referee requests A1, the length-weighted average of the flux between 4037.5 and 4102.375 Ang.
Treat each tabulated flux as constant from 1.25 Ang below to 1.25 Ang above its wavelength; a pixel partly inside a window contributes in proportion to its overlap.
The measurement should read 25.3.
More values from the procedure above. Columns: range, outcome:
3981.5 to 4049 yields 25.2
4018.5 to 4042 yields 24.7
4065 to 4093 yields 25.4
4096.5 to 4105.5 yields 24.6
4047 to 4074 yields 25.2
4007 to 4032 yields 24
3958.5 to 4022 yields 26.1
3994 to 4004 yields 25.4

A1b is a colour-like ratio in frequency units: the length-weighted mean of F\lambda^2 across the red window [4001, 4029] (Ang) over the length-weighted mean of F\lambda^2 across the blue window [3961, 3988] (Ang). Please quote 0.91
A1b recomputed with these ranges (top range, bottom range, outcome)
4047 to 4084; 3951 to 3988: 0.97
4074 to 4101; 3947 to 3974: 0.98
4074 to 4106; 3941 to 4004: 1.00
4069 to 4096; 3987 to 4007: 1.02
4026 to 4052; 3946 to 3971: 0.96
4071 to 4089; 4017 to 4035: 1.08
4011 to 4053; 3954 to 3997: 0.93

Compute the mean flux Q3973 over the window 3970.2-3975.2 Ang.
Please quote 27.8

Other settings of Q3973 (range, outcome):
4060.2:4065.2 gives 25.4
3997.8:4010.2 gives 25.5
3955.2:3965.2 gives 28.6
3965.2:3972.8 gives 26.8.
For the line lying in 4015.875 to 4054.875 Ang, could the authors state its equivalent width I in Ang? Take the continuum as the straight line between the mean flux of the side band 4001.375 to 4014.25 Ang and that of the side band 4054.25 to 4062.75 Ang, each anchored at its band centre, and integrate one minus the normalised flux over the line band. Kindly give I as 1.5 Ang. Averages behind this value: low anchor 25.4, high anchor 26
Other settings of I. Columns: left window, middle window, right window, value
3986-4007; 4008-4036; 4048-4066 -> 1.7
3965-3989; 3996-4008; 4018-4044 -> 0.3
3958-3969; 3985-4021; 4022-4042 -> 1.5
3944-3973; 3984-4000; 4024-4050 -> 0.3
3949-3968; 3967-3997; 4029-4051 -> -0.2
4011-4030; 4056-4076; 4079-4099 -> -0.1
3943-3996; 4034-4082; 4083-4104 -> 0.9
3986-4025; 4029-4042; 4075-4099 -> -0.2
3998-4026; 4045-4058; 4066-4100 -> -0.5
